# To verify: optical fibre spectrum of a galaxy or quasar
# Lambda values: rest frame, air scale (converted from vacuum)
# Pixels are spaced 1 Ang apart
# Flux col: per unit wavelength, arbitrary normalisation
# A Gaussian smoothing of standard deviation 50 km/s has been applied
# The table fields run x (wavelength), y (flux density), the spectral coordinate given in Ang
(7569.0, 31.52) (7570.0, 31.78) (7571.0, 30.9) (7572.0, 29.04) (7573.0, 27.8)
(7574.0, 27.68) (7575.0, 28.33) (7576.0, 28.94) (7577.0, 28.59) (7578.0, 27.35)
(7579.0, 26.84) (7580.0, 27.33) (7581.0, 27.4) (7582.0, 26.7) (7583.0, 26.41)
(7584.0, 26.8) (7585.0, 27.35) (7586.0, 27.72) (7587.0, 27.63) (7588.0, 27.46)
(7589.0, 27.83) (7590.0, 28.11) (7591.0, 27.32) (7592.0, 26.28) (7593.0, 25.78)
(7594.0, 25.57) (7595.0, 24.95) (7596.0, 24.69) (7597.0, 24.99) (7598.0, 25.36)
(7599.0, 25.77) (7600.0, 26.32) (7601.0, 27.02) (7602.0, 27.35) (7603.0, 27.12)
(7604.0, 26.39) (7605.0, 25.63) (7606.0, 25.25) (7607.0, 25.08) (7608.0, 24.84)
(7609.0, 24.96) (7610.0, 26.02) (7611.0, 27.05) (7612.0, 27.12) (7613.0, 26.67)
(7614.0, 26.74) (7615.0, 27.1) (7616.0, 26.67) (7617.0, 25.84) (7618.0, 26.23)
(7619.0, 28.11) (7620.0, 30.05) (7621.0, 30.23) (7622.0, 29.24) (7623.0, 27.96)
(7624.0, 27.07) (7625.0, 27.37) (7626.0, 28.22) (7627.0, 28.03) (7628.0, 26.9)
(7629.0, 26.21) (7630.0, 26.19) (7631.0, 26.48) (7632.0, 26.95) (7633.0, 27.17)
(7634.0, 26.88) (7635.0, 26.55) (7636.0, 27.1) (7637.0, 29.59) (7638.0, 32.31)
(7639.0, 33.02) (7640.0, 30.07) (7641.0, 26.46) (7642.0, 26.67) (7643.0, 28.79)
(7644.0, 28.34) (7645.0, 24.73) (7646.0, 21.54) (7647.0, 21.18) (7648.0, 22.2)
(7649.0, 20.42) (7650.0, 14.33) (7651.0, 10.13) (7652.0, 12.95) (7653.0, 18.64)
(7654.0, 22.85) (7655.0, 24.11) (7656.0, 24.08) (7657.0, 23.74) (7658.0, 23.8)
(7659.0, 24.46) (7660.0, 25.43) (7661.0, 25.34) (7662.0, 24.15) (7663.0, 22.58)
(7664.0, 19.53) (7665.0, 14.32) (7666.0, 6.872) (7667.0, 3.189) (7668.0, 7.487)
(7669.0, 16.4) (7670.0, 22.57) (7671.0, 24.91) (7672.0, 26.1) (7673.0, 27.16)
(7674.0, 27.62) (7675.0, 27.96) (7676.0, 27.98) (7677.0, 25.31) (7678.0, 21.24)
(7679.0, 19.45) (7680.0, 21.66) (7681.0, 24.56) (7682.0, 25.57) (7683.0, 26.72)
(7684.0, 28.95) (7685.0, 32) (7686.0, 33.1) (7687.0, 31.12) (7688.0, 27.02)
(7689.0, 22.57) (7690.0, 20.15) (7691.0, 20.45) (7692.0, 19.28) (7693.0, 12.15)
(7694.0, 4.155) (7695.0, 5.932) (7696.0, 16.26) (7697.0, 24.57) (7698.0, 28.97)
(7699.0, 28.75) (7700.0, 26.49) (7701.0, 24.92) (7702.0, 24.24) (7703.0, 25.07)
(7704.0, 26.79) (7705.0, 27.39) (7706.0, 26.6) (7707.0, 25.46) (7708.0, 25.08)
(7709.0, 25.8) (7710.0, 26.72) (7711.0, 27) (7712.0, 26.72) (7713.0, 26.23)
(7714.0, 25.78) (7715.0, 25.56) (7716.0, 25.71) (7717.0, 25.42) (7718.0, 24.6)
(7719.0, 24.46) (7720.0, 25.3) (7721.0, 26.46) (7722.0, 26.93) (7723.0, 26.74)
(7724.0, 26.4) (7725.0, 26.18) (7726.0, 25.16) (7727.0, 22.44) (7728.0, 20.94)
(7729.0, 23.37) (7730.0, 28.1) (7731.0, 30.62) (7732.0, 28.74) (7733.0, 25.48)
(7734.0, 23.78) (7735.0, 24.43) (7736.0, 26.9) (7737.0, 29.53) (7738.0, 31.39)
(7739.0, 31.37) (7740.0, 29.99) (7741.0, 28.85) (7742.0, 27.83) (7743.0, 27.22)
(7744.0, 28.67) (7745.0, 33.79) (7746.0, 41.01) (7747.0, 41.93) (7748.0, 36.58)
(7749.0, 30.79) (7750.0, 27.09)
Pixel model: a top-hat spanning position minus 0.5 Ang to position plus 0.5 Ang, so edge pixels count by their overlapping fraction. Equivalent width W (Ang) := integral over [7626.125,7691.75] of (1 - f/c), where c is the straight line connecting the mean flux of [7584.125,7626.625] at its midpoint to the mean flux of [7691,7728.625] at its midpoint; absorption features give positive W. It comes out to 4.0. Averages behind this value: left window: 26.8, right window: 23.8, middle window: 23.7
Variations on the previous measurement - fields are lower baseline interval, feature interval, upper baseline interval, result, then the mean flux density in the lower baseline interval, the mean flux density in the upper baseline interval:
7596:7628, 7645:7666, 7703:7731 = 4.6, 26.8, 25.8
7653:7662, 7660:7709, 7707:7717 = 4.9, 23.9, 26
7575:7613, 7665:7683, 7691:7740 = 3.1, 26.6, 24.7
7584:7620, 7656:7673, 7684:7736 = 3.8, 26.5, 24.6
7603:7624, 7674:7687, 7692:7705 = -2.5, 26.9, 20.9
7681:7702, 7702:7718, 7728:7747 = -0.3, 23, 29.1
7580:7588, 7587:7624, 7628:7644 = 1.2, 27.2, 28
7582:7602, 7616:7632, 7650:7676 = -2.6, 26.5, 20.3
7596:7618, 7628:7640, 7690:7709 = -1.5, 26.1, 21.9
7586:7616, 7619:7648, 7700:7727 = -1.4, 26.3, 25.8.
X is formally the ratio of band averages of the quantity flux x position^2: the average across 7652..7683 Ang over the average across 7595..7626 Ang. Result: 0.82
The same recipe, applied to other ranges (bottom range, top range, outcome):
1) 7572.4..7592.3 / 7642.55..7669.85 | 0.73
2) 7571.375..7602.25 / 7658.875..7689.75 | 0.87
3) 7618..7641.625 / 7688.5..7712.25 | 0.82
